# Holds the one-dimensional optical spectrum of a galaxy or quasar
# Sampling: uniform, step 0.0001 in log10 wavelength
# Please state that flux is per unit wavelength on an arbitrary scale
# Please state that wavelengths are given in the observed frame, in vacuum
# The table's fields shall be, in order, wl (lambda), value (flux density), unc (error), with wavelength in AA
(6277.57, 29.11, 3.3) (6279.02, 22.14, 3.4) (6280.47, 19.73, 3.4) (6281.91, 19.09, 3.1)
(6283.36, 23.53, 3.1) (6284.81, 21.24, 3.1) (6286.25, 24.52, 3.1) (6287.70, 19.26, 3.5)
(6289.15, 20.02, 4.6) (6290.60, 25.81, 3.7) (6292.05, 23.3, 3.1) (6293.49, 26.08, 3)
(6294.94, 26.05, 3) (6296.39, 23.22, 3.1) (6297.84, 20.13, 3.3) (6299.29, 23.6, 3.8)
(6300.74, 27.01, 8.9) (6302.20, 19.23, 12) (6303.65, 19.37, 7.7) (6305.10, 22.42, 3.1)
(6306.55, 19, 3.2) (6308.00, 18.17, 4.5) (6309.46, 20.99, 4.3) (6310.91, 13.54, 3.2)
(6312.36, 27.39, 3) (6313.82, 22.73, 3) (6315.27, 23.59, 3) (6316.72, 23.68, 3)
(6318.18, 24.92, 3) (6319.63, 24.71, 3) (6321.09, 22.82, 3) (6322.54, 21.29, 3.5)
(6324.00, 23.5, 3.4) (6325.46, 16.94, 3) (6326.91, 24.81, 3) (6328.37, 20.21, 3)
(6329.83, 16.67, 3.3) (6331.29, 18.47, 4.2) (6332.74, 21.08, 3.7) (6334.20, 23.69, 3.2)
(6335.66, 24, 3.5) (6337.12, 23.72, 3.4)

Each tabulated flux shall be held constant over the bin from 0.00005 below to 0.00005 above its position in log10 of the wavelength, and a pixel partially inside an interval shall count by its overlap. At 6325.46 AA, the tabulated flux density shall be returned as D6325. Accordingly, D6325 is 16.94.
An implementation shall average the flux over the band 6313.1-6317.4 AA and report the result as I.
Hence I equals 23.4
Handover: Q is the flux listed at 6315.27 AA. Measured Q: 23.59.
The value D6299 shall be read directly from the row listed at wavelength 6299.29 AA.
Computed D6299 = 23.6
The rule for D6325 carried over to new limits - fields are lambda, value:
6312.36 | 27.39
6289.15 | 20.02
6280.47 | 19.73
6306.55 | 19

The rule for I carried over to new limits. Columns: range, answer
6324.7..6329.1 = 20.7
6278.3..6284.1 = 21.1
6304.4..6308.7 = 19.9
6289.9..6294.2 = 25.1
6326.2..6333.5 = 20.2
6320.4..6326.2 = 21.2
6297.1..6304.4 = 21.9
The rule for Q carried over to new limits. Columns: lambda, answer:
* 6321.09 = 22.82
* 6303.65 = 19.37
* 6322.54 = 21.29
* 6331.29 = 18.47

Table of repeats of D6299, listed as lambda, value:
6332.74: 21.08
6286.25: 24.52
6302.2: 19.23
